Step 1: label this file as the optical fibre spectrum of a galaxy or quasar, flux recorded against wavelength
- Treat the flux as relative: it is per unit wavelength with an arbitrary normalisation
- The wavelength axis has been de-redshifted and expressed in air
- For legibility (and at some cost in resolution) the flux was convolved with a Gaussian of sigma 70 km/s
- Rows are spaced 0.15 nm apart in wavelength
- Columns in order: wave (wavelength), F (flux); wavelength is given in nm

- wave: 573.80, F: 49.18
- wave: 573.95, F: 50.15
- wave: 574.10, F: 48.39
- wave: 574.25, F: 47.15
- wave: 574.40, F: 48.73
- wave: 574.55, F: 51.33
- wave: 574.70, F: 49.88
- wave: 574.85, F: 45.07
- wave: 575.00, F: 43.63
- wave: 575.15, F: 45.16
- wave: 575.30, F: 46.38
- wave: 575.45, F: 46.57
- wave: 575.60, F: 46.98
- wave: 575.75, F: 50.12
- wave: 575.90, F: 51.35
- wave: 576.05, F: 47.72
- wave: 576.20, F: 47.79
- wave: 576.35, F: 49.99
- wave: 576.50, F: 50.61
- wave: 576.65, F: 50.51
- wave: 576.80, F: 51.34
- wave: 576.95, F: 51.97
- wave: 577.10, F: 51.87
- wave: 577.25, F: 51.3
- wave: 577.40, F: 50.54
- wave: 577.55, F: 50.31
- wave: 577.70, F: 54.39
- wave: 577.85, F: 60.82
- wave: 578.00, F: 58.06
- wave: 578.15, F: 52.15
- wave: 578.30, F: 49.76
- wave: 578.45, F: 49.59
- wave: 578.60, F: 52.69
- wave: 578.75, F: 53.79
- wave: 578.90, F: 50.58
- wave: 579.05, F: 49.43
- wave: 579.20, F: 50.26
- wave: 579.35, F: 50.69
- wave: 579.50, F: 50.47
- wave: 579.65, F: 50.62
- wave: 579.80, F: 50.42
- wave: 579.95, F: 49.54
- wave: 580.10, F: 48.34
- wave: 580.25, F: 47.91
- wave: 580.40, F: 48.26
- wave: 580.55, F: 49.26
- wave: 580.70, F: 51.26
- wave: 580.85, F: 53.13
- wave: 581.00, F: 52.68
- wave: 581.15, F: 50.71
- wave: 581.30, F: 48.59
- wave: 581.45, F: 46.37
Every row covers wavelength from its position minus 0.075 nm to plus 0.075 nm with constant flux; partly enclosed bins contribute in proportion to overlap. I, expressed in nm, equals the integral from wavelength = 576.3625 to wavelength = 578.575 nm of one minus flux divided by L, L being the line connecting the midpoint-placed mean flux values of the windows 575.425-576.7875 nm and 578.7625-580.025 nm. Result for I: -0.11 nm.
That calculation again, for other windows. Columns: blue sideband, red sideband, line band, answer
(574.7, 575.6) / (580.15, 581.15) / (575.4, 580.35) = -0.29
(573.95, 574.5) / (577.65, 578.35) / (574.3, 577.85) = 0.16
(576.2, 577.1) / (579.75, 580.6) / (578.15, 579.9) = -0.05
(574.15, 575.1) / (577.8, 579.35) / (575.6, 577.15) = -0.01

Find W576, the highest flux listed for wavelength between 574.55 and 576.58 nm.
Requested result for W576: 51.35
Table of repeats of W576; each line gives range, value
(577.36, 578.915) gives 60.82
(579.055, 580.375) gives 50.69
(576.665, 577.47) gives 51.97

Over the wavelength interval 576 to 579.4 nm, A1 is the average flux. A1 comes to 51.6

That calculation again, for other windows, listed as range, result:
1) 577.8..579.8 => 52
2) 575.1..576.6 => 48.4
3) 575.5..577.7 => 50.3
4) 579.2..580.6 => 49.5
